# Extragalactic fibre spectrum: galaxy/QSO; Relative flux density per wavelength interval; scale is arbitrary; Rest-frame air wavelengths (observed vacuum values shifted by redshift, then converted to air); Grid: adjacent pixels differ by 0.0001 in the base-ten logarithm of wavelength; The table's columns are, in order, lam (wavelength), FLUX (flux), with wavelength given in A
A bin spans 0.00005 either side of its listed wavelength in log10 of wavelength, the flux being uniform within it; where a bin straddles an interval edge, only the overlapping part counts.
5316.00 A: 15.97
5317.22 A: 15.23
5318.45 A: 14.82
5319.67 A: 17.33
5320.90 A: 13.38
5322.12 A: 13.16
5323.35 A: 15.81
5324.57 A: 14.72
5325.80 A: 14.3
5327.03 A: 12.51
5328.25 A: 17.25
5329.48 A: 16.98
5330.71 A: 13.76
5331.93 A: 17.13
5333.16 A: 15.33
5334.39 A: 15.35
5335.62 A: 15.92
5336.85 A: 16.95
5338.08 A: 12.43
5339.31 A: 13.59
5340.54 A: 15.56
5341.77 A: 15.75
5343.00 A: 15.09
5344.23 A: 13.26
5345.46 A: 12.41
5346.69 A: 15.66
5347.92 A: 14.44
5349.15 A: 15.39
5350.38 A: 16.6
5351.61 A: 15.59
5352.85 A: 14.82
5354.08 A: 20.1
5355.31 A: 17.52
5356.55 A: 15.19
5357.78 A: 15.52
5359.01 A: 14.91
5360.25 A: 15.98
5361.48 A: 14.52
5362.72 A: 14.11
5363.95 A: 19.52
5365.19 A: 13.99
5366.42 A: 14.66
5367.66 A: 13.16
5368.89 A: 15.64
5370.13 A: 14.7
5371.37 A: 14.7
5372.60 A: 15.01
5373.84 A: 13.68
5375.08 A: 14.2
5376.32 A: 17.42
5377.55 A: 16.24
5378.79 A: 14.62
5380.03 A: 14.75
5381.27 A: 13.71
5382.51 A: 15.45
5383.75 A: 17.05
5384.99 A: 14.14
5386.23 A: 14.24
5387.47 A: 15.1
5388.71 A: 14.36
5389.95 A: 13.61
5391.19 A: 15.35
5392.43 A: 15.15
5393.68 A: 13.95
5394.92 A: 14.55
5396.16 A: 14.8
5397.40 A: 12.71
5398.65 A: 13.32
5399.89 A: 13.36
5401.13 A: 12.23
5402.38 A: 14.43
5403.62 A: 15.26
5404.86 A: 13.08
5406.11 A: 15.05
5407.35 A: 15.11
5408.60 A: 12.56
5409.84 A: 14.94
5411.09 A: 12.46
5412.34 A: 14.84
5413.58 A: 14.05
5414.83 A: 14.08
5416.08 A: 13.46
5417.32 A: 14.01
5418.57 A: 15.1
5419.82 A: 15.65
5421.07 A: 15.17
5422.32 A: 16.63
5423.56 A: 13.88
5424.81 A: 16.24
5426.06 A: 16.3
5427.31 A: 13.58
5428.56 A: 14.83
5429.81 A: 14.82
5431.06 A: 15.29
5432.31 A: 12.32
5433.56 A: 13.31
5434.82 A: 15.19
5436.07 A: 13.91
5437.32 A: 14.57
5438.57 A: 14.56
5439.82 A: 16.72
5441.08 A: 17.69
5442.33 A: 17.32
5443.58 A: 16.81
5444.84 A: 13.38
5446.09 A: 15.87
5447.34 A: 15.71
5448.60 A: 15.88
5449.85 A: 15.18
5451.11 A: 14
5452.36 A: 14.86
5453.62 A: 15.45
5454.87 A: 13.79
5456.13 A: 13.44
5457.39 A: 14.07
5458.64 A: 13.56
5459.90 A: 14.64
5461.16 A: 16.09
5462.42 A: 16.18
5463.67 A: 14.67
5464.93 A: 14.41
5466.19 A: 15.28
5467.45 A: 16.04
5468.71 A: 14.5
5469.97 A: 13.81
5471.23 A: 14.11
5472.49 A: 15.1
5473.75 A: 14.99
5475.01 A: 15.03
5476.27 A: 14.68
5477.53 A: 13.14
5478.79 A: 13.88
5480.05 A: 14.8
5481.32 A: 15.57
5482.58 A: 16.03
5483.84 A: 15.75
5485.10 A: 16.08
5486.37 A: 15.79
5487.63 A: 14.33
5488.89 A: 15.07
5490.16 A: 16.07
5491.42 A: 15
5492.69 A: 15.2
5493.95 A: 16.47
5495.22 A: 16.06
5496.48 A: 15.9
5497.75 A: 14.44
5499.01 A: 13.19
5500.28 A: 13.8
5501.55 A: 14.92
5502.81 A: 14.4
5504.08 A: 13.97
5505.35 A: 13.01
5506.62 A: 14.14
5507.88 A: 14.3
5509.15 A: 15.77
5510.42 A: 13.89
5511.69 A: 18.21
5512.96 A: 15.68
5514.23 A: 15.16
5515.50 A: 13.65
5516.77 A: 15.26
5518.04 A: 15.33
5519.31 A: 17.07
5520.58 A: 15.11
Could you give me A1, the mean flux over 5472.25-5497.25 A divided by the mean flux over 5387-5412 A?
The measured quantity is 1.08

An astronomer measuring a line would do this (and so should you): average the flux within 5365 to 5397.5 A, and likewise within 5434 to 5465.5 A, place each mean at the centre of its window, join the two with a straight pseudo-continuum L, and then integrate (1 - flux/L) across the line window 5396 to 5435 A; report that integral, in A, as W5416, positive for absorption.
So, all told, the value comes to 1.6 A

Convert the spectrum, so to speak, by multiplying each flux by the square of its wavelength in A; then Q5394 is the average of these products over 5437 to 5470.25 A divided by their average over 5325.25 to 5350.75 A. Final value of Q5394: 1.1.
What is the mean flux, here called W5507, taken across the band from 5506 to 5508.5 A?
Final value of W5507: 14.3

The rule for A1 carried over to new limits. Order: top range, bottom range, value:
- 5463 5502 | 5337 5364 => 0.98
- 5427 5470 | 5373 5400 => 1.02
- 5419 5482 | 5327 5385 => 0.98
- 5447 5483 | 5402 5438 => 1.02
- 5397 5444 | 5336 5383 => 0.96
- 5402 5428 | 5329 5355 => 0.95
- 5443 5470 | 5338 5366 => 0.97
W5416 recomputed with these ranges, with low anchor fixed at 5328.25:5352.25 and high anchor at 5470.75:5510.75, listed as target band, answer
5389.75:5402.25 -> 0.93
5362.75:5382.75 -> 0.06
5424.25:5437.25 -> 0.35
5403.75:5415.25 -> 0.73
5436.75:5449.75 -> -0.76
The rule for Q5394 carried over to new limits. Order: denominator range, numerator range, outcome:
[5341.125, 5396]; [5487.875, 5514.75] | 1.04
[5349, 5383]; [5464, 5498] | 1.02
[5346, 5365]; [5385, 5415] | 0.90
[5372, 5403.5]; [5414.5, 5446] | 1.05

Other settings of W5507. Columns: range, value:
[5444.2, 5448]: 15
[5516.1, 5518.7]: 15.3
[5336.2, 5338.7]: 14.7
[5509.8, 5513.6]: 15.9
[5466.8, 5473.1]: 14.7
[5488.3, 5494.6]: 15.5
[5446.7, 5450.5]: 15.6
